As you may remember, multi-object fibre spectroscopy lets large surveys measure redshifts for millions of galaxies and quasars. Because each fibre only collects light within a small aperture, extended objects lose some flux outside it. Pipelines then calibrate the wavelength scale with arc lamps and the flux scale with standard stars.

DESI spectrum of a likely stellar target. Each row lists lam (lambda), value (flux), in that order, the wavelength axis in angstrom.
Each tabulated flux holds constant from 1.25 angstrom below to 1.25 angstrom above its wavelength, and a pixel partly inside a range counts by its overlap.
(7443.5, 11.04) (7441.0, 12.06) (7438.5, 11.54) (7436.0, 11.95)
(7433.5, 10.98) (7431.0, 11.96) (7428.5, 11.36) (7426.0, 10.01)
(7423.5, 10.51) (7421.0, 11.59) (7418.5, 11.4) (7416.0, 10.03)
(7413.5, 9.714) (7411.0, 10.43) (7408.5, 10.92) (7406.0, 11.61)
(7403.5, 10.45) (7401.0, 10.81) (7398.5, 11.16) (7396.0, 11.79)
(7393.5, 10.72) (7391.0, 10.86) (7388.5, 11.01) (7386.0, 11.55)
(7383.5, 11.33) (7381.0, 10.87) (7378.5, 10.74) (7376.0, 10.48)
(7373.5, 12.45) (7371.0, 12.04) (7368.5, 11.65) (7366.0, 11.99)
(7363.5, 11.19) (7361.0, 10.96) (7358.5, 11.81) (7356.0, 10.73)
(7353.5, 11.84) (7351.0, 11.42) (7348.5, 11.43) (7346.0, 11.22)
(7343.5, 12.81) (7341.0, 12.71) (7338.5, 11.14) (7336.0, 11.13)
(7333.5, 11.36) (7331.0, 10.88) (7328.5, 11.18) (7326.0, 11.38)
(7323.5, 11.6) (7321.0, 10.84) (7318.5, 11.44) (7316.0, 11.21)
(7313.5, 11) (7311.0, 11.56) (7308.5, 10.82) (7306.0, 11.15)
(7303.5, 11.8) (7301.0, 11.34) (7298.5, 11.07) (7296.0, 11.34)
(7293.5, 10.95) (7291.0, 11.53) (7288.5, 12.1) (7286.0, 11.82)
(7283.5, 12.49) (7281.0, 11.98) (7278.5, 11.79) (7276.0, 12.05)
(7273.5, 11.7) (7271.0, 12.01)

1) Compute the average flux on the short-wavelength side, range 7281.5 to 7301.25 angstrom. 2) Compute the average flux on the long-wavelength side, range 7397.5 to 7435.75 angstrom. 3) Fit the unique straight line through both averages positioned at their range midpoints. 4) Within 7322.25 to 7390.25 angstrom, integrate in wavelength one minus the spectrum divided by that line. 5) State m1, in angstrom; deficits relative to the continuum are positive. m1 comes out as -1.2 angstrom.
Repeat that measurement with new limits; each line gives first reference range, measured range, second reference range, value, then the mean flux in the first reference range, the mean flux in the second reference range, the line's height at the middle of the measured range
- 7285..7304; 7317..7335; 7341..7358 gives 0.54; 11.5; 11.7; 11.6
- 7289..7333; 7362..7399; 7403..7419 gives -1.73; 11.3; 10.6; 10.8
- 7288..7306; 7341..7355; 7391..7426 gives -0.85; 11.4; 10.8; 11.1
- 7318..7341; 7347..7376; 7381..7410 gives -0.90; 11.3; 11.1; 11.2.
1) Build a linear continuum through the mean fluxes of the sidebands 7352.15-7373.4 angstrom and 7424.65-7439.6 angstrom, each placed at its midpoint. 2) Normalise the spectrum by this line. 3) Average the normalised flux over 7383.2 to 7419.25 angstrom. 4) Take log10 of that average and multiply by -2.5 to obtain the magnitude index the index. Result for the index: 0.05 mag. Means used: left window 11.6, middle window 10.9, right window 11.3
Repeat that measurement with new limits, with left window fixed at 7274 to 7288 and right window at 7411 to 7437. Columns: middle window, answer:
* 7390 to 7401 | 0.00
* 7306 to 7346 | 0.03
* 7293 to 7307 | 0.05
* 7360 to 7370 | -0.01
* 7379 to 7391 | 0.01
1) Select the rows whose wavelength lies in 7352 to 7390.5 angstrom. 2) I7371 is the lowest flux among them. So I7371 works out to 10.48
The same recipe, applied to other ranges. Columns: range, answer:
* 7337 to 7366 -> 10.73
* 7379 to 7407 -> 10.45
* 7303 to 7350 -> 10.82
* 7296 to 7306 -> 11.07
